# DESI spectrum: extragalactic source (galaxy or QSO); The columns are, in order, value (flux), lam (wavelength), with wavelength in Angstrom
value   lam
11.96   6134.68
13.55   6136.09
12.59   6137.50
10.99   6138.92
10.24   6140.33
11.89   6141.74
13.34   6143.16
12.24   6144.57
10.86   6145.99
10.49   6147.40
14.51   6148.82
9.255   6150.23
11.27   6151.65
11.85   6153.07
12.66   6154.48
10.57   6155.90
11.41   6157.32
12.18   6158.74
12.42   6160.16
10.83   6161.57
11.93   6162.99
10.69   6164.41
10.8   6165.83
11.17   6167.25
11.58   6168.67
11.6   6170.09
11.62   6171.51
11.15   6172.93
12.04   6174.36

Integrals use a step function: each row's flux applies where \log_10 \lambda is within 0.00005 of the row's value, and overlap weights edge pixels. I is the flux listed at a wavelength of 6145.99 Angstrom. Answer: 10.86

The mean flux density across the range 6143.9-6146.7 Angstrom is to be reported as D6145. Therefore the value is 11.5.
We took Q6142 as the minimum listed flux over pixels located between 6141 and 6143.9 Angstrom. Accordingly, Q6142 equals 11.89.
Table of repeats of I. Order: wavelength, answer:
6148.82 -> 14.51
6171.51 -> 11.62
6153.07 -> 11.85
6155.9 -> 10.57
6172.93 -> 11.15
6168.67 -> 11.58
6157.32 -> 11.41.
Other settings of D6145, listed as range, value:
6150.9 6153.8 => 11.5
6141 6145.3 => 12.5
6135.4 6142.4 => 11.9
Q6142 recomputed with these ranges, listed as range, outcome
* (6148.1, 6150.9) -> 9.255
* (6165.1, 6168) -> 10.8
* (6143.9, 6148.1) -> 10.49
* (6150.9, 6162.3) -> 10.57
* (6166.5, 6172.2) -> 11.17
